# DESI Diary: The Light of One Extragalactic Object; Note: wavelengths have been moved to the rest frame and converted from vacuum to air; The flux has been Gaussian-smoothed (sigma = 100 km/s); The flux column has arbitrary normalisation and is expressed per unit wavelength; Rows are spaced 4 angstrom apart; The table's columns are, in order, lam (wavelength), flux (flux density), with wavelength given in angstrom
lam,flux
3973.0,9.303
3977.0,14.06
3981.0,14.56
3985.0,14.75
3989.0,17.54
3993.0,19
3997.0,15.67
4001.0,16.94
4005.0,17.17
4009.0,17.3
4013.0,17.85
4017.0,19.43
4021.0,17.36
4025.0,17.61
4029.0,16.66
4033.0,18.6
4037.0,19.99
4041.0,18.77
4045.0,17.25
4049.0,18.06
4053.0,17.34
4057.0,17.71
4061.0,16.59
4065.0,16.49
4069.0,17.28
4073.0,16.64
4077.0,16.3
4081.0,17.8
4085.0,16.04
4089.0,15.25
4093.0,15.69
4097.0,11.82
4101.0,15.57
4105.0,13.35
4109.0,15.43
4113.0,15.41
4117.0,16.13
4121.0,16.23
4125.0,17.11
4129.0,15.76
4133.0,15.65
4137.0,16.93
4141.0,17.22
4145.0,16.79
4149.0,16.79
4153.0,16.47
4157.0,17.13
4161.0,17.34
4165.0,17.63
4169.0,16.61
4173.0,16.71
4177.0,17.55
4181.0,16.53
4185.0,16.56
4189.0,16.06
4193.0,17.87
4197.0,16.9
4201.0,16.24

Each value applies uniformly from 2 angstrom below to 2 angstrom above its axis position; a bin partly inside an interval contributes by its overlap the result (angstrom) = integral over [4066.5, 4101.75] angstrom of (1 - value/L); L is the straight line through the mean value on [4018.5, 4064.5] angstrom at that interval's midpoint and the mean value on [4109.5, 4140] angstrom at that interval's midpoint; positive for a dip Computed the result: 2.4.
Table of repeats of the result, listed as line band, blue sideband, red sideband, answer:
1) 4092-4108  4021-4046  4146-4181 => 3.1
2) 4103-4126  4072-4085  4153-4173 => 1.9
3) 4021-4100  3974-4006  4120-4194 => -3.1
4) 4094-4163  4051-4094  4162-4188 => 3.5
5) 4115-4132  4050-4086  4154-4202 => 0.7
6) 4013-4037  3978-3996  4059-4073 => -2.3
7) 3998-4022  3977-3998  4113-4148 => -2.1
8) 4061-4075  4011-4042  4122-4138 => 0.6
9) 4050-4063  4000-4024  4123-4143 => 0.0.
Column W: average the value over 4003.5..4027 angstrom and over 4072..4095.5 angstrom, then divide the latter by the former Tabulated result 0.91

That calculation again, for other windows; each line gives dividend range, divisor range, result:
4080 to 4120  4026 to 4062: 0.85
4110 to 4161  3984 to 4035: 0.95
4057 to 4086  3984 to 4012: 0.99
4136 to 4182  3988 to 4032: 0.97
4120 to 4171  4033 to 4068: 0.94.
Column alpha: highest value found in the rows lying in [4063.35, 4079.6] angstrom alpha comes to 17.28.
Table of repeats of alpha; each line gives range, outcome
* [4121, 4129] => 17.11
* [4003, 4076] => 19.99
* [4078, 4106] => 17.8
